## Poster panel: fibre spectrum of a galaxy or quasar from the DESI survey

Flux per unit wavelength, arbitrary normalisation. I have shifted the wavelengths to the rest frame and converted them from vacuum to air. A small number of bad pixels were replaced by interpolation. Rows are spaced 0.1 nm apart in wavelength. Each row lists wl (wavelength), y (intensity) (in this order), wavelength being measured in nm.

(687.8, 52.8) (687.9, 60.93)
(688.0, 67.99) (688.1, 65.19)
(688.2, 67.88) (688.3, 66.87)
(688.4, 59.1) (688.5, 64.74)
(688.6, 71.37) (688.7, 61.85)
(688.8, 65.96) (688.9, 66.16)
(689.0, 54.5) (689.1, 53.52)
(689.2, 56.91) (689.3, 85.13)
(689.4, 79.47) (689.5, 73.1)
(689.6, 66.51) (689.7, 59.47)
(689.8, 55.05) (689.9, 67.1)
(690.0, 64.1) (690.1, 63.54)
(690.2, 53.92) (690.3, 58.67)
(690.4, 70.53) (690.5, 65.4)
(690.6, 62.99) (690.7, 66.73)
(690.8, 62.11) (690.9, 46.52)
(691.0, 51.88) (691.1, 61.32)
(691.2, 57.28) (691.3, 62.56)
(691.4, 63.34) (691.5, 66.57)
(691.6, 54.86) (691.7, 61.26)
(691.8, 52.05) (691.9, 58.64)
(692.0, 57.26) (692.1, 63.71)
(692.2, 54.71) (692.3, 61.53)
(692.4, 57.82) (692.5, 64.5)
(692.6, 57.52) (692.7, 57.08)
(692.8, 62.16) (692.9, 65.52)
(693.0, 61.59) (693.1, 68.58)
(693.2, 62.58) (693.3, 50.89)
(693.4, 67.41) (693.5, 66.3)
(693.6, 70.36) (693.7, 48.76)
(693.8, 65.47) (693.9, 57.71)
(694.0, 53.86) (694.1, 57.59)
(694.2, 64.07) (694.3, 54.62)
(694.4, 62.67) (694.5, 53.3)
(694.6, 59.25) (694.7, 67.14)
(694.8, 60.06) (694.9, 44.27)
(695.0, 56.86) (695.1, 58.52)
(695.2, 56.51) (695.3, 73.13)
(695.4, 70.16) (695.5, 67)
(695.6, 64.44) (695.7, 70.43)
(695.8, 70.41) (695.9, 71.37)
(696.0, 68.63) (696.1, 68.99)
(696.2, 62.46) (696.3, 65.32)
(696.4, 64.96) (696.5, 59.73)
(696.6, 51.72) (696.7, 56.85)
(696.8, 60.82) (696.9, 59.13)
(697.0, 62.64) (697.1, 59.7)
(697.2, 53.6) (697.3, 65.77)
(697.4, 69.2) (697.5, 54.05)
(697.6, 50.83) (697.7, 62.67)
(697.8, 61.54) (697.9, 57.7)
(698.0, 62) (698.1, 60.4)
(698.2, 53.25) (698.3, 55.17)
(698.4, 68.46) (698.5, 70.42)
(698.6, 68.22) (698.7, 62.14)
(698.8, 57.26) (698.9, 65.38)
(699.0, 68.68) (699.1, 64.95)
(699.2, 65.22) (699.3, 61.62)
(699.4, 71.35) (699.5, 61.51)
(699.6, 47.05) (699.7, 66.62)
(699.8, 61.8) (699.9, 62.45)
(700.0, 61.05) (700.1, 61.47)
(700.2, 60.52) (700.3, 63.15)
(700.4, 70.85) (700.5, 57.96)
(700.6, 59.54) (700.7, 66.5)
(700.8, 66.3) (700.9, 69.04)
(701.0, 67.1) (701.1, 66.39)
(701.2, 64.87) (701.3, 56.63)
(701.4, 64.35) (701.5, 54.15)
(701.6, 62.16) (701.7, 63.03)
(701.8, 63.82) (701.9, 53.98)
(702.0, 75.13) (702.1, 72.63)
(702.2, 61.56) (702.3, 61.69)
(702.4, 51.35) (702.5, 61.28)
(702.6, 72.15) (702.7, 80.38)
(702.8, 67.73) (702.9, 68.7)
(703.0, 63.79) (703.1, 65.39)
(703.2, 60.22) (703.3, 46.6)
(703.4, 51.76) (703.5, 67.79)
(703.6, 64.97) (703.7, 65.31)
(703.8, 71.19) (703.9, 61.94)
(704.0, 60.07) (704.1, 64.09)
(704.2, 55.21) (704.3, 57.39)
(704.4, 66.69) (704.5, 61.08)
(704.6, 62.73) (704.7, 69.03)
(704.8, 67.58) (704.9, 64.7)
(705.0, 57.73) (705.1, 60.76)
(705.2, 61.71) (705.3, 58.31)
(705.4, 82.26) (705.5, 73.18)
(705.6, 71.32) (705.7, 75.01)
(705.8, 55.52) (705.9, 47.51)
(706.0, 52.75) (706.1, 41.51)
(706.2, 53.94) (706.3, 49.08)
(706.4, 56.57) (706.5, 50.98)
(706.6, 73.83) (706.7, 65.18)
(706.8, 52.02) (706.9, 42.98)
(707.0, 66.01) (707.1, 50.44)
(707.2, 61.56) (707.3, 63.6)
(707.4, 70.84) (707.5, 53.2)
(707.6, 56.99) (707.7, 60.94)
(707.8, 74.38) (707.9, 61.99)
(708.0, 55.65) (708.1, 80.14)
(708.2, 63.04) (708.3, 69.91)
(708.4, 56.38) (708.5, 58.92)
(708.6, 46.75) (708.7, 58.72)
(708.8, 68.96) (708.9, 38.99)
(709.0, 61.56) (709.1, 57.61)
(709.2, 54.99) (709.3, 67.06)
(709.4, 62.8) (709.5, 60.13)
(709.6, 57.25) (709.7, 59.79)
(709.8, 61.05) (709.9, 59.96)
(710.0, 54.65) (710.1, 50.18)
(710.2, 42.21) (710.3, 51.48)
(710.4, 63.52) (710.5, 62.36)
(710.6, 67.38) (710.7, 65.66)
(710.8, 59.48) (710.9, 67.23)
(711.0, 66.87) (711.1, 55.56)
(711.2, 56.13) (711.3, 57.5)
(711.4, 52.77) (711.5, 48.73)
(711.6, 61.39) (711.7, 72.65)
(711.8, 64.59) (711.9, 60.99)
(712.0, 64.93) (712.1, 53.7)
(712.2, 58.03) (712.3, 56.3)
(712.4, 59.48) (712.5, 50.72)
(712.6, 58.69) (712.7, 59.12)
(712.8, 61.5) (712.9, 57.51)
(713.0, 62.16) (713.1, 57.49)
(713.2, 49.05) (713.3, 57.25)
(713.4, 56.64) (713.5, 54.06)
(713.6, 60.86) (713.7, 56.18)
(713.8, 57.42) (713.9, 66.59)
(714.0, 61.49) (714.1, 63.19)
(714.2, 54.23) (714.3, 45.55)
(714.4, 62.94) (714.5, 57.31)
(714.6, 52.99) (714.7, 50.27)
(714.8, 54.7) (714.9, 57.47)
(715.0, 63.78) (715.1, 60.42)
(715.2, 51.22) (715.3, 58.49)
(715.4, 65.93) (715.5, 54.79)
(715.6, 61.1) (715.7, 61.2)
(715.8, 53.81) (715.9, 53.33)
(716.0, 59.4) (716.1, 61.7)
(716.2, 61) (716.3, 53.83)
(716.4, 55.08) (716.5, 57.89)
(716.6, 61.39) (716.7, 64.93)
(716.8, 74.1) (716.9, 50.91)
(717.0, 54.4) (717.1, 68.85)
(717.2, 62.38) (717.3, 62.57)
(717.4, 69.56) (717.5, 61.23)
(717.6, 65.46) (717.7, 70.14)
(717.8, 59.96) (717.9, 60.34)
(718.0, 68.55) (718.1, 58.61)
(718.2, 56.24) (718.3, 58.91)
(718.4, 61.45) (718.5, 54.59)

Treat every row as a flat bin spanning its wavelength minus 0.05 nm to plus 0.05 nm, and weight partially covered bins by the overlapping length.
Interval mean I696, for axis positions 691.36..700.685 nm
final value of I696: 61.5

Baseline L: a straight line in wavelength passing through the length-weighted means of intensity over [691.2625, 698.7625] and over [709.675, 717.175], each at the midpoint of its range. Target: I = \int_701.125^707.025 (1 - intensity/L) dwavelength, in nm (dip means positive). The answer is -0.196 nm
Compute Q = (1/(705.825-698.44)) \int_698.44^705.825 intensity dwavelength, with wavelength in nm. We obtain 63.9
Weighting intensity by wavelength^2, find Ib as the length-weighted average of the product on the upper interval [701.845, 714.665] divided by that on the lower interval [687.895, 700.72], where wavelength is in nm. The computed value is 1.0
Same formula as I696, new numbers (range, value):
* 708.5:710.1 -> 57.8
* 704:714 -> 59.7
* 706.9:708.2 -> 62.2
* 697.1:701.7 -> 62.2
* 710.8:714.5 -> 58.6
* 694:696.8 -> 62.1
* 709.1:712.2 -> 59.4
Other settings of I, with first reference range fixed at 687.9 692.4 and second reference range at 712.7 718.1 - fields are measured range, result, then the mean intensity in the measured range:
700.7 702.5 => -0.07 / 63.2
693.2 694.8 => 0.05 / 60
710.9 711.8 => 0.00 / 59.7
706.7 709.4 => 0.01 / 59.9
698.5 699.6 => -0.05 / 64.1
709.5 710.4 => 0.07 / 55.4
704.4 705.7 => -0.12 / 66.2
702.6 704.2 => -0.08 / 64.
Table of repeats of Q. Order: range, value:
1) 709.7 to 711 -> 59.1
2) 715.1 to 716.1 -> 58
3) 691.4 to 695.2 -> 59.7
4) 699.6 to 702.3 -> 63.2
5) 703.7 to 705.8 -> 64.9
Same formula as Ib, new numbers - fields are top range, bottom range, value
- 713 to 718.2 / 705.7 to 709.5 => 1.03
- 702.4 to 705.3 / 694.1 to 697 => 1.04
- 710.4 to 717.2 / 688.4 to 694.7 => 1.02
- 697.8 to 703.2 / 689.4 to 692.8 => 1.07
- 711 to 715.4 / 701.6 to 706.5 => 0.95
